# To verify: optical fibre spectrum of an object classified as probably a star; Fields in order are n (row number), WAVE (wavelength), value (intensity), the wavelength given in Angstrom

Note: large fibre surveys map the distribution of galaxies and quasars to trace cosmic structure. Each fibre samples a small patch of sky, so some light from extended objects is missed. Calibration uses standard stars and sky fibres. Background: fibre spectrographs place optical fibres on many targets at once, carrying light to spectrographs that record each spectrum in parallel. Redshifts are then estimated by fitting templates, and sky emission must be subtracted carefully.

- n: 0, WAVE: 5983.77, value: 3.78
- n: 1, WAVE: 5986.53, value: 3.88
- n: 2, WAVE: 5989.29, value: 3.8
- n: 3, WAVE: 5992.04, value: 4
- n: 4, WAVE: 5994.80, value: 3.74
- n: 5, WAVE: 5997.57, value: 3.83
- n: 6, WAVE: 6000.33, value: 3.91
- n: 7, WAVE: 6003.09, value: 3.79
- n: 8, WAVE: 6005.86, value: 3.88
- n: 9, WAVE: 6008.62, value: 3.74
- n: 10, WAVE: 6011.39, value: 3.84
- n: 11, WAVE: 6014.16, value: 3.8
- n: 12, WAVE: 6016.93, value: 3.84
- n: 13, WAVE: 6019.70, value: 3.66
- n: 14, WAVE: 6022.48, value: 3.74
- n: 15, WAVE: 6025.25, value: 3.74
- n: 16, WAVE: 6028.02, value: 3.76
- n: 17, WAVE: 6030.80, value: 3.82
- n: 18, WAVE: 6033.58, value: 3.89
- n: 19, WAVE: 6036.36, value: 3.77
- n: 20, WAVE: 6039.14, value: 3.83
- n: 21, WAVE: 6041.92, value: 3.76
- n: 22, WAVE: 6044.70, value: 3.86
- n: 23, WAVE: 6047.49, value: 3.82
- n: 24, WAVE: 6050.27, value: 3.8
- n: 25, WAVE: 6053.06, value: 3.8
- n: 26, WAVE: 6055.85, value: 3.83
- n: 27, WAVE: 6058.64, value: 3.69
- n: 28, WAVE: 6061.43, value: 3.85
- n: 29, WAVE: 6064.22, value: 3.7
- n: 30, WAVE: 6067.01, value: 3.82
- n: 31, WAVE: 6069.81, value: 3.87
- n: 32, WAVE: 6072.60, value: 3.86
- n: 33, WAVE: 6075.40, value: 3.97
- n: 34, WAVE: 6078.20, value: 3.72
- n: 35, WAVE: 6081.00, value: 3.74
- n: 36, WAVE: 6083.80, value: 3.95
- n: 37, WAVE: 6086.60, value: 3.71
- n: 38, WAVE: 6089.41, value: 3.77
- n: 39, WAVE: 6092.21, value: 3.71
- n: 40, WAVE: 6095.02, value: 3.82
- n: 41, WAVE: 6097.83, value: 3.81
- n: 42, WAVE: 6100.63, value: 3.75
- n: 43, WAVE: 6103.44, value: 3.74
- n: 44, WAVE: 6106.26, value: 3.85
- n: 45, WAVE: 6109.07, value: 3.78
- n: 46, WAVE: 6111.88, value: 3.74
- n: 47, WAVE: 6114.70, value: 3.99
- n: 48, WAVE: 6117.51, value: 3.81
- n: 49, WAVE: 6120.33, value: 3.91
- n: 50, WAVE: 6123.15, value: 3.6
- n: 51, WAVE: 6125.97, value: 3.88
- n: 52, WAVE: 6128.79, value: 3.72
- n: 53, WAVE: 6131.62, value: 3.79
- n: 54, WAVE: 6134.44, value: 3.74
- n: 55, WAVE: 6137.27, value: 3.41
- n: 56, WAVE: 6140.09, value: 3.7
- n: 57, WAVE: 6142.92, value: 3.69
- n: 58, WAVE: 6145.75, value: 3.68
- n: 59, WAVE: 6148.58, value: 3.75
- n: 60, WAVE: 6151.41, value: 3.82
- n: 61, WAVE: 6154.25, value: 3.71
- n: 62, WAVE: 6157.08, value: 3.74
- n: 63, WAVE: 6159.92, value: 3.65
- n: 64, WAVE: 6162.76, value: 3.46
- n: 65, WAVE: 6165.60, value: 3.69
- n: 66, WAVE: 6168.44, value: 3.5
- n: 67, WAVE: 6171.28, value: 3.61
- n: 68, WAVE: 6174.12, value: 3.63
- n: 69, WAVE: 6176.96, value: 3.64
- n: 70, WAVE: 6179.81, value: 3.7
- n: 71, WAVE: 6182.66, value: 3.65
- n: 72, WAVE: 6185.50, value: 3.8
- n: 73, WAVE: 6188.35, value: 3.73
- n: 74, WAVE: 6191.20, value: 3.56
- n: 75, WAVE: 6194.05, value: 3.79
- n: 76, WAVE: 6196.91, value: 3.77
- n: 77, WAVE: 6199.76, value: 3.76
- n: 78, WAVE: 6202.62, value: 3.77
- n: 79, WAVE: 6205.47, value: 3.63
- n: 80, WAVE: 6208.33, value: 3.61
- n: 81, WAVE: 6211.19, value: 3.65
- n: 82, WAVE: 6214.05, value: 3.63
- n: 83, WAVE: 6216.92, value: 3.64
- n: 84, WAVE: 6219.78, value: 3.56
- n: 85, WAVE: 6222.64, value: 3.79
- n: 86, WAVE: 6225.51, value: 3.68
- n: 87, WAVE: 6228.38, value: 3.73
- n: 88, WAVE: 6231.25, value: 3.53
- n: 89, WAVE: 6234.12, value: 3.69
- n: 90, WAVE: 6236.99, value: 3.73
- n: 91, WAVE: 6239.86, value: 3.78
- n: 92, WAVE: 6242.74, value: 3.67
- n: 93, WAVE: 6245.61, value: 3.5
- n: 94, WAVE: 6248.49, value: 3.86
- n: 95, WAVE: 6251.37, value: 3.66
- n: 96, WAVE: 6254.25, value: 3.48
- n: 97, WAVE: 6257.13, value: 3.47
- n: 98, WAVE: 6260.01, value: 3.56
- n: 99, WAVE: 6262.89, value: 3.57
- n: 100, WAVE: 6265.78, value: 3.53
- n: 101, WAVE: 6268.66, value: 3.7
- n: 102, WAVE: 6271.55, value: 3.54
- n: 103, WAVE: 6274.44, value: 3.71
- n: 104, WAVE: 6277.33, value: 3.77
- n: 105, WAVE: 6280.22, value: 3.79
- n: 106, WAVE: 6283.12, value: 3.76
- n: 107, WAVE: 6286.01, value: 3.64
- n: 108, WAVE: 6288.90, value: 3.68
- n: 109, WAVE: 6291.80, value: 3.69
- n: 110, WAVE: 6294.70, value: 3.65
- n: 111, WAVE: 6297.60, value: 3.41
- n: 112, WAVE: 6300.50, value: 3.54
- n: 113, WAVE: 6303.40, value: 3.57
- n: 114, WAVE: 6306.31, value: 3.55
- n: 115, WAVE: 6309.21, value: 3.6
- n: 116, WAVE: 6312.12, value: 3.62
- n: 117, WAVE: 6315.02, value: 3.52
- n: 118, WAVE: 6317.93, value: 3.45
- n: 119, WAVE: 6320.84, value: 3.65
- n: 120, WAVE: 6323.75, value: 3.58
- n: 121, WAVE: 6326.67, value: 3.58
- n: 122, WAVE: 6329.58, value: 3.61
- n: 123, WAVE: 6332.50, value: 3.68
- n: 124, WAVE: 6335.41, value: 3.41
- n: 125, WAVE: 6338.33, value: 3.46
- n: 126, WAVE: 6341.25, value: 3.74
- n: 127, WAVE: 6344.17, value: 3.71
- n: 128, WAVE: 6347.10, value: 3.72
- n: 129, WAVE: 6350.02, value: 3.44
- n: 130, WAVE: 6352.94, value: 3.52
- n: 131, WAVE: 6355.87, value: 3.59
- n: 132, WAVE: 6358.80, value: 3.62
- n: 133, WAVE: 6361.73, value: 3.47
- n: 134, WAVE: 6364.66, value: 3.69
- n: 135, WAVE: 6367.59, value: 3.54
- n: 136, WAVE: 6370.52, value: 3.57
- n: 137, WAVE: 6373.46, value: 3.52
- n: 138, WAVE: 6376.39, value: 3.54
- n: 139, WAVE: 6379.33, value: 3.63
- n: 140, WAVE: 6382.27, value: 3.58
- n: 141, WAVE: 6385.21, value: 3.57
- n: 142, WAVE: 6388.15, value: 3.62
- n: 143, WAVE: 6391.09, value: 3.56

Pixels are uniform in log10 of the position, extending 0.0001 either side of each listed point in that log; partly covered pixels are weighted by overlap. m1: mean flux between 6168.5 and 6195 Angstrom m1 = 3.67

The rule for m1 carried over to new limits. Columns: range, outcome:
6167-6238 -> 3.67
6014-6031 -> 3.76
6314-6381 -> 3.58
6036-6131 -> 3.8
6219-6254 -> 3.68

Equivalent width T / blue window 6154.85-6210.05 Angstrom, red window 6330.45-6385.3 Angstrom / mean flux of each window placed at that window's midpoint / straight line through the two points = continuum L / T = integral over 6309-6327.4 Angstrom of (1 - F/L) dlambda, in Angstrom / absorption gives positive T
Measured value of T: 0.2 Angstrom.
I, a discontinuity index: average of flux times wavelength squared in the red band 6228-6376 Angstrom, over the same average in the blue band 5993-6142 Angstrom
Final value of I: 1.0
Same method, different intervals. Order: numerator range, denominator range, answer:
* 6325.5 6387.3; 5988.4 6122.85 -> 1.04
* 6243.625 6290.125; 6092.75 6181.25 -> 1.02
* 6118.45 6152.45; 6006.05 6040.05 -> 1.02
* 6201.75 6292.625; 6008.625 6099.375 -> 1.03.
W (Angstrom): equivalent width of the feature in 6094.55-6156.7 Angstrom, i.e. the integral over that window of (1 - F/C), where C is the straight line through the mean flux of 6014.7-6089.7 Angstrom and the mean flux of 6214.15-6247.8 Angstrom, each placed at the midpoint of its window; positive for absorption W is -0.21 Angstrom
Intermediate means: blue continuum 3.8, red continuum 3.67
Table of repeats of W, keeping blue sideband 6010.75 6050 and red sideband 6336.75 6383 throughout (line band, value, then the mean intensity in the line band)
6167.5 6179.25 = 0.3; 3.61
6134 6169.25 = 0.6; 3.66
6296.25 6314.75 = 0.4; 3.55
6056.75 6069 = 0.0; 3.77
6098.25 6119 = -0.4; 3.81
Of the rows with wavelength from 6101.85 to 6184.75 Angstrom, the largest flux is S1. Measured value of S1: 3.99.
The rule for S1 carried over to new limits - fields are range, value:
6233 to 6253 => 3.86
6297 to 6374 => 3.74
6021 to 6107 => 3.97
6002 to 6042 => 3.89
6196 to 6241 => 3.79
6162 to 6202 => 3.8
